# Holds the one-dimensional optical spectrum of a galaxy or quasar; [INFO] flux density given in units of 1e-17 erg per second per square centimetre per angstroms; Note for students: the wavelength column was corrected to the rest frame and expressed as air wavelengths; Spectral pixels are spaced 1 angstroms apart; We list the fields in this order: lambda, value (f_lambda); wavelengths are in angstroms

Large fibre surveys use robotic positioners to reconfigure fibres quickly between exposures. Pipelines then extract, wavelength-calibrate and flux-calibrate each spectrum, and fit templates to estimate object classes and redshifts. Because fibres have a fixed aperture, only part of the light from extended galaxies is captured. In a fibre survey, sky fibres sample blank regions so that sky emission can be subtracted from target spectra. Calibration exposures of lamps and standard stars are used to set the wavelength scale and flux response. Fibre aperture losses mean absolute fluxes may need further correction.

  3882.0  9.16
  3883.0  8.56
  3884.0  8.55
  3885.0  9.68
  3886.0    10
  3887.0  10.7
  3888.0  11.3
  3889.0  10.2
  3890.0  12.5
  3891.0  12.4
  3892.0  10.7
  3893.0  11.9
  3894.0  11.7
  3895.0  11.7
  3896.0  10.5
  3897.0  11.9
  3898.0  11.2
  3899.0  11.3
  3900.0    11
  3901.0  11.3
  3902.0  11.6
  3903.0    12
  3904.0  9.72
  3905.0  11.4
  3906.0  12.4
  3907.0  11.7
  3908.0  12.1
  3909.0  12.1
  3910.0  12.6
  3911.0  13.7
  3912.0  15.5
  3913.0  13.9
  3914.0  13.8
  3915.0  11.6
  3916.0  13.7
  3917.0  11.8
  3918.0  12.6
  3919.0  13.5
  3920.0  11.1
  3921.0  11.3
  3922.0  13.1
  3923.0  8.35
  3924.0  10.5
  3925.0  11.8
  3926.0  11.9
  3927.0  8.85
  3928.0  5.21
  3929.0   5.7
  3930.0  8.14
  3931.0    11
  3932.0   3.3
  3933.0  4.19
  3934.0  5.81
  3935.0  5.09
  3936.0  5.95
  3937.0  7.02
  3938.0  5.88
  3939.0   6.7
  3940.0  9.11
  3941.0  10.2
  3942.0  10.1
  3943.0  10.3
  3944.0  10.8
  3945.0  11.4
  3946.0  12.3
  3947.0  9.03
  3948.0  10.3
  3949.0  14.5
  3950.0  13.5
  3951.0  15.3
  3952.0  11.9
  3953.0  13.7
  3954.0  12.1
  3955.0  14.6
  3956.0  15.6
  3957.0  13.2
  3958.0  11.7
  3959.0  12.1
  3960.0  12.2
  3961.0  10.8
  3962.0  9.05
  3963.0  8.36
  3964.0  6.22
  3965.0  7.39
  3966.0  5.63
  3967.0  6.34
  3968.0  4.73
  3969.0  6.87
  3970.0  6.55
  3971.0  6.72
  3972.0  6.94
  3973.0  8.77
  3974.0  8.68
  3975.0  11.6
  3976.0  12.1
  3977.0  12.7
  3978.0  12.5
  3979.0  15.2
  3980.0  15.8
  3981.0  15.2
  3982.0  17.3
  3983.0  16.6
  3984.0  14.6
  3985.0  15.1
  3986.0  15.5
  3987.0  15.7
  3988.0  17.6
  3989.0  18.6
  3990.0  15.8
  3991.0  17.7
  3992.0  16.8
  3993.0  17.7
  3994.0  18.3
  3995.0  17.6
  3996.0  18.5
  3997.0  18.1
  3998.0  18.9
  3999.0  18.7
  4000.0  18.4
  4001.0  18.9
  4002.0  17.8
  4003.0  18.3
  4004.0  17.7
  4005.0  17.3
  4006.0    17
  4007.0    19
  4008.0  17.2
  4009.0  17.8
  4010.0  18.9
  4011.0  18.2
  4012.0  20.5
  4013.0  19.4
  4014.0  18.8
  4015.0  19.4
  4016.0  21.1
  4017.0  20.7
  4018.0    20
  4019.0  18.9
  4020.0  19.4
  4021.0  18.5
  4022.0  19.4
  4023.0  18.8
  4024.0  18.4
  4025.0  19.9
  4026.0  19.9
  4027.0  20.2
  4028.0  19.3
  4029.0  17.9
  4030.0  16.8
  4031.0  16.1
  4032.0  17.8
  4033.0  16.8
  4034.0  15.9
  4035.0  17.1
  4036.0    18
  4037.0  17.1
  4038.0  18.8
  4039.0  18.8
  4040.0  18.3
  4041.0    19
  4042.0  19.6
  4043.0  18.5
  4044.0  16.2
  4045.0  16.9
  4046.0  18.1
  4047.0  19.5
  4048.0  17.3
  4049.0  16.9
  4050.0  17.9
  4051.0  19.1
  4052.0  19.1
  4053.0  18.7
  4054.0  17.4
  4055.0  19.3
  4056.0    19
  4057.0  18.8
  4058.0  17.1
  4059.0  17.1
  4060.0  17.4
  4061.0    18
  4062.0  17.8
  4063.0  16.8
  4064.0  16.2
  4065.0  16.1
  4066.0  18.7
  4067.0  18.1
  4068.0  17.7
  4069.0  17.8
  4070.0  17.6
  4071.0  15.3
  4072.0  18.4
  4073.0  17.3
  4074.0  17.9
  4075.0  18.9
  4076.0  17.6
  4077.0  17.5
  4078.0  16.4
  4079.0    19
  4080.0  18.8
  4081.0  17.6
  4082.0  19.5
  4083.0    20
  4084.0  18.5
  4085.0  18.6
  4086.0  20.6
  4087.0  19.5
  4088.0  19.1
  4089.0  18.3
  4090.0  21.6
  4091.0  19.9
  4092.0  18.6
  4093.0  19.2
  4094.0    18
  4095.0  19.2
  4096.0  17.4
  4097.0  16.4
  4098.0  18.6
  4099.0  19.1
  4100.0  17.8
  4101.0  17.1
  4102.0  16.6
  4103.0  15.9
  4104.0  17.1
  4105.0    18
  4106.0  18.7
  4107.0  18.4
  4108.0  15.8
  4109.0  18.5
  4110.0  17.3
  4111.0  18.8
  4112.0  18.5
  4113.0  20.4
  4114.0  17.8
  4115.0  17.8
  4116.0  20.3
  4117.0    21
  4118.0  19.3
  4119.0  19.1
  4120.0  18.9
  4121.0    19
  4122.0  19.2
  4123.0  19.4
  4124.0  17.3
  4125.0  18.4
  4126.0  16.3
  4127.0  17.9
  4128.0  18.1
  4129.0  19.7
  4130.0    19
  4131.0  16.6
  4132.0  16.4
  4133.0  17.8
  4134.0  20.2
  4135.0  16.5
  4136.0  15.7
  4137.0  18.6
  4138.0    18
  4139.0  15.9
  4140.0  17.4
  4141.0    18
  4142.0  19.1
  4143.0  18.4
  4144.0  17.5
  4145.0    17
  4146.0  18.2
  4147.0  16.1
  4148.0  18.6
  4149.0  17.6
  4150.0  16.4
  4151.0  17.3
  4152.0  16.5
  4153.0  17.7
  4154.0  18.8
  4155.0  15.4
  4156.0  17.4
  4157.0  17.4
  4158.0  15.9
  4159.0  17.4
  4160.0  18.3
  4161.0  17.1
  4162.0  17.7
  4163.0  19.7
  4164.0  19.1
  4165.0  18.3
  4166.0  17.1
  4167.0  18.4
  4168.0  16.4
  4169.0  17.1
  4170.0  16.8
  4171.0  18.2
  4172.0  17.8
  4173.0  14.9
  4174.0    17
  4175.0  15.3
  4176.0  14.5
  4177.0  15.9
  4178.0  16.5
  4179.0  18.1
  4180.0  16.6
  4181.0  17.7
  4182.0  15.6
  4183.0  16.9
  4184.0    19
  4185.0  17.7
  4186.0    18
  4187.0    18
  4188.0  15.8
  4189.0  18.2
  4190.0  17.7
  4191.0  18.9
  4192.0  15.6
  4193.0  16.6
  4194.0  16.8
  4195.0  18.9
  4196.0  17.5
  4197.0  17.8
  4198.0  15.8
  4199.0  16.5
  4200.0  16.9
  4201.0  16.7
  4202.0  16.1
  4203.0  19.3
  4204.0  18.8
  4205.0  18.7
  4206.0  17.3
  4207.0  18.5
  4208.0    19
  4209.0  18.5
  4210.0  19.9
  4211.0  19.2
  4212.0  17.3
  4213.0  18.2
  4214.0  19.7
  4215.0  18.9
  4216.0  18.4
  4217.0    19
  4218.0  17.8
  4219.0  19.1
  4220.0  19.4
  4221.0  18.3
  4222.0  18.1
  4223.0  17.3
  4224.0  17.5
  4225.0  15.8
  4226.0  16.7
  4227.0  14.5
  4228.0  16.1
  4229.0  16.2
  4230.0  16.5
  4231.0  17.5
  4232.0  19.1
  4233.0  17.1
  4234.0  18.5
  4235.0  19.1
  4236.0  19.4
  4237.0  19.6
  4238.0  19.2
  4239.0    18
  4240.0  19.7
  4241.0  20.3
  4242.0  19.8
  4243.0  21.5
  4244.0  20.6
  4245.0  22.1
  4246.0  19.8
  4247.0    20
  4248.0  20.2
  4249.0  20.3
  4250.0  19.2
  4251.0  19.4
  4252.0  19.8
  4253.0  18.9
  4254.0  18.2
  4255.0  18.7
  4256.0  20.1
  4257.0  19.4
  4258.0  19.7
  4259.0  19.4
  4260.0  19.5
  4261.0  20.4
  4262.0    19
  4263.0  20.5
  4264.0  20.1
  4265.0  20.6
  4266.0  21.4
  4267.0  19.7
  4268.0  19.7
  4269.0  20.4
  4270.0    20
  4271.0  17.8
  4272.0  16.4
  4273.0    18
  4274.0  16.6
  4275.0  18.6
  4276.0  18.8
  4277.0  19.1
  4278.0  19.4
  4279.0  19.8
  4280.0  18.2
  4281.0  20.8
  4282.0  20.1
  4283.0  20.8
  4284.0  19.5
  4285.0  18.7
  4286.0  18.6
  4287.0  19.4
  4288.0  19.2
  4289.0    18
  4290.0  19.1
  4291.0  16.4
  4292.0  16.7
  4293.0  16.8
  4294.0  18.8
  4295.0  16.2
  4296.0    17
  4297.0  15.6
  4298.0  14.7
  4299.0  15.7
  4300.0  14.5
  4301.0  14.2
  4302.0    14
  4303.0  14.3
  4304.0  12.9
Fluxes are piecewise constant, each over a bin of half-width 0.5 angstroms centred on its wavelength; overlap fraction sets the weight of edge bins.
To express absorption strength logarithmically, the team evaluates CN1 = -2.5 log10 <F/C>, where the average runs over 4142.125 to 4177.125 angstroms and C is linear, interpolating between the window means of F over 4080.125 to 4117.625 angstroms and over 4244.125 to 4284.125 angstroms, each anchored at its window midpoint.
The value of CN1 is 0.10 mag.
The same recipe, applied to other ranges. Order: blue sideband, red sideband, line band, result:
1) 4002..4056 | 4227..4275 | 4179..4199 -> 0.10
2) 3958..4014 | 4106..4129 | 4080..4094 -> -0.10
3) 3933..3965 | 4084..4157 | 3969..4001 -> -0.22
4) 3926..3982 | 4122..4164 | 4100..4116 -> -0.10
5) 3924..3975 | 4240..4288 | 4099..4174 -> -0.16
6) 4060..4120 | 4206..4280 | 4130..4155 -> 0.06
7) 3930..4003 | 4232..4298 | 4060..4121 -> -0.21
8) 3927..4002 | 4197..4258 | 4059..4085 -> -0.22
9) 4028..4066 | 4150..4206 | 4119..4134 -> -0.05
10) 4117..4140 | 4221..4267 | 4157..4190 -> 0.07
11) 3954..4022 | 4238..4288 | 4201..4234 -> 0.05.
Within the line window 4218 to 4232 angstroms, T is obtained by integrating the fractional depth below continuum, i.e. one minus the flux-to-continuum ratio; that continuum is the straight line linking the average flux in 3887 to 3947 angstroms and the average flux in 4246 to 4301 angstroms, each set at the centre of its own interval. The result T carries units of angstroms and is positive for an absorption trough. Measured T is 0.3 angstroms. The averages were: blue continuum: 10.5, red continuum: 18.7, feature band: 17.2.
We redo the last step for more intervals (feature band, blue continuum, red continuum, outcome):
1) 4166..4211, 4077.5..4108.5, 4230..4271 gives 4.2 angstroms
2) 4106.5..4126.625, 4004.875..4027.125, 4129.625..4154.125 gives -0.8 angstroms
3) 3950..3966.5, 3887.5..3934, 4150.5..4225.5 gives 1.1 angstroms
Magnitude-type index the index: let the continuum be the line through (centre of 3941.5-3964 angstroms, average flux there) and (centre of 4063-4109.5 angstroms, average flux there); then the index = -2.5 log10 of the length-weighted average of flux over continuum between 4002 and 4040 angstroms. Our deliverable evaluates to -0.23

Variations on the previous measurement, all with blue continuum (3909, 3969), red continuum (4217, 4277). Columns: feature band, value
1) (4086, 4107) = -0.24 mag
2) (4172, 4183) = 0.04 mag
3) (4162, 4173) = -0.07 mag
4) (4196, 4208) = 0.01 mag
